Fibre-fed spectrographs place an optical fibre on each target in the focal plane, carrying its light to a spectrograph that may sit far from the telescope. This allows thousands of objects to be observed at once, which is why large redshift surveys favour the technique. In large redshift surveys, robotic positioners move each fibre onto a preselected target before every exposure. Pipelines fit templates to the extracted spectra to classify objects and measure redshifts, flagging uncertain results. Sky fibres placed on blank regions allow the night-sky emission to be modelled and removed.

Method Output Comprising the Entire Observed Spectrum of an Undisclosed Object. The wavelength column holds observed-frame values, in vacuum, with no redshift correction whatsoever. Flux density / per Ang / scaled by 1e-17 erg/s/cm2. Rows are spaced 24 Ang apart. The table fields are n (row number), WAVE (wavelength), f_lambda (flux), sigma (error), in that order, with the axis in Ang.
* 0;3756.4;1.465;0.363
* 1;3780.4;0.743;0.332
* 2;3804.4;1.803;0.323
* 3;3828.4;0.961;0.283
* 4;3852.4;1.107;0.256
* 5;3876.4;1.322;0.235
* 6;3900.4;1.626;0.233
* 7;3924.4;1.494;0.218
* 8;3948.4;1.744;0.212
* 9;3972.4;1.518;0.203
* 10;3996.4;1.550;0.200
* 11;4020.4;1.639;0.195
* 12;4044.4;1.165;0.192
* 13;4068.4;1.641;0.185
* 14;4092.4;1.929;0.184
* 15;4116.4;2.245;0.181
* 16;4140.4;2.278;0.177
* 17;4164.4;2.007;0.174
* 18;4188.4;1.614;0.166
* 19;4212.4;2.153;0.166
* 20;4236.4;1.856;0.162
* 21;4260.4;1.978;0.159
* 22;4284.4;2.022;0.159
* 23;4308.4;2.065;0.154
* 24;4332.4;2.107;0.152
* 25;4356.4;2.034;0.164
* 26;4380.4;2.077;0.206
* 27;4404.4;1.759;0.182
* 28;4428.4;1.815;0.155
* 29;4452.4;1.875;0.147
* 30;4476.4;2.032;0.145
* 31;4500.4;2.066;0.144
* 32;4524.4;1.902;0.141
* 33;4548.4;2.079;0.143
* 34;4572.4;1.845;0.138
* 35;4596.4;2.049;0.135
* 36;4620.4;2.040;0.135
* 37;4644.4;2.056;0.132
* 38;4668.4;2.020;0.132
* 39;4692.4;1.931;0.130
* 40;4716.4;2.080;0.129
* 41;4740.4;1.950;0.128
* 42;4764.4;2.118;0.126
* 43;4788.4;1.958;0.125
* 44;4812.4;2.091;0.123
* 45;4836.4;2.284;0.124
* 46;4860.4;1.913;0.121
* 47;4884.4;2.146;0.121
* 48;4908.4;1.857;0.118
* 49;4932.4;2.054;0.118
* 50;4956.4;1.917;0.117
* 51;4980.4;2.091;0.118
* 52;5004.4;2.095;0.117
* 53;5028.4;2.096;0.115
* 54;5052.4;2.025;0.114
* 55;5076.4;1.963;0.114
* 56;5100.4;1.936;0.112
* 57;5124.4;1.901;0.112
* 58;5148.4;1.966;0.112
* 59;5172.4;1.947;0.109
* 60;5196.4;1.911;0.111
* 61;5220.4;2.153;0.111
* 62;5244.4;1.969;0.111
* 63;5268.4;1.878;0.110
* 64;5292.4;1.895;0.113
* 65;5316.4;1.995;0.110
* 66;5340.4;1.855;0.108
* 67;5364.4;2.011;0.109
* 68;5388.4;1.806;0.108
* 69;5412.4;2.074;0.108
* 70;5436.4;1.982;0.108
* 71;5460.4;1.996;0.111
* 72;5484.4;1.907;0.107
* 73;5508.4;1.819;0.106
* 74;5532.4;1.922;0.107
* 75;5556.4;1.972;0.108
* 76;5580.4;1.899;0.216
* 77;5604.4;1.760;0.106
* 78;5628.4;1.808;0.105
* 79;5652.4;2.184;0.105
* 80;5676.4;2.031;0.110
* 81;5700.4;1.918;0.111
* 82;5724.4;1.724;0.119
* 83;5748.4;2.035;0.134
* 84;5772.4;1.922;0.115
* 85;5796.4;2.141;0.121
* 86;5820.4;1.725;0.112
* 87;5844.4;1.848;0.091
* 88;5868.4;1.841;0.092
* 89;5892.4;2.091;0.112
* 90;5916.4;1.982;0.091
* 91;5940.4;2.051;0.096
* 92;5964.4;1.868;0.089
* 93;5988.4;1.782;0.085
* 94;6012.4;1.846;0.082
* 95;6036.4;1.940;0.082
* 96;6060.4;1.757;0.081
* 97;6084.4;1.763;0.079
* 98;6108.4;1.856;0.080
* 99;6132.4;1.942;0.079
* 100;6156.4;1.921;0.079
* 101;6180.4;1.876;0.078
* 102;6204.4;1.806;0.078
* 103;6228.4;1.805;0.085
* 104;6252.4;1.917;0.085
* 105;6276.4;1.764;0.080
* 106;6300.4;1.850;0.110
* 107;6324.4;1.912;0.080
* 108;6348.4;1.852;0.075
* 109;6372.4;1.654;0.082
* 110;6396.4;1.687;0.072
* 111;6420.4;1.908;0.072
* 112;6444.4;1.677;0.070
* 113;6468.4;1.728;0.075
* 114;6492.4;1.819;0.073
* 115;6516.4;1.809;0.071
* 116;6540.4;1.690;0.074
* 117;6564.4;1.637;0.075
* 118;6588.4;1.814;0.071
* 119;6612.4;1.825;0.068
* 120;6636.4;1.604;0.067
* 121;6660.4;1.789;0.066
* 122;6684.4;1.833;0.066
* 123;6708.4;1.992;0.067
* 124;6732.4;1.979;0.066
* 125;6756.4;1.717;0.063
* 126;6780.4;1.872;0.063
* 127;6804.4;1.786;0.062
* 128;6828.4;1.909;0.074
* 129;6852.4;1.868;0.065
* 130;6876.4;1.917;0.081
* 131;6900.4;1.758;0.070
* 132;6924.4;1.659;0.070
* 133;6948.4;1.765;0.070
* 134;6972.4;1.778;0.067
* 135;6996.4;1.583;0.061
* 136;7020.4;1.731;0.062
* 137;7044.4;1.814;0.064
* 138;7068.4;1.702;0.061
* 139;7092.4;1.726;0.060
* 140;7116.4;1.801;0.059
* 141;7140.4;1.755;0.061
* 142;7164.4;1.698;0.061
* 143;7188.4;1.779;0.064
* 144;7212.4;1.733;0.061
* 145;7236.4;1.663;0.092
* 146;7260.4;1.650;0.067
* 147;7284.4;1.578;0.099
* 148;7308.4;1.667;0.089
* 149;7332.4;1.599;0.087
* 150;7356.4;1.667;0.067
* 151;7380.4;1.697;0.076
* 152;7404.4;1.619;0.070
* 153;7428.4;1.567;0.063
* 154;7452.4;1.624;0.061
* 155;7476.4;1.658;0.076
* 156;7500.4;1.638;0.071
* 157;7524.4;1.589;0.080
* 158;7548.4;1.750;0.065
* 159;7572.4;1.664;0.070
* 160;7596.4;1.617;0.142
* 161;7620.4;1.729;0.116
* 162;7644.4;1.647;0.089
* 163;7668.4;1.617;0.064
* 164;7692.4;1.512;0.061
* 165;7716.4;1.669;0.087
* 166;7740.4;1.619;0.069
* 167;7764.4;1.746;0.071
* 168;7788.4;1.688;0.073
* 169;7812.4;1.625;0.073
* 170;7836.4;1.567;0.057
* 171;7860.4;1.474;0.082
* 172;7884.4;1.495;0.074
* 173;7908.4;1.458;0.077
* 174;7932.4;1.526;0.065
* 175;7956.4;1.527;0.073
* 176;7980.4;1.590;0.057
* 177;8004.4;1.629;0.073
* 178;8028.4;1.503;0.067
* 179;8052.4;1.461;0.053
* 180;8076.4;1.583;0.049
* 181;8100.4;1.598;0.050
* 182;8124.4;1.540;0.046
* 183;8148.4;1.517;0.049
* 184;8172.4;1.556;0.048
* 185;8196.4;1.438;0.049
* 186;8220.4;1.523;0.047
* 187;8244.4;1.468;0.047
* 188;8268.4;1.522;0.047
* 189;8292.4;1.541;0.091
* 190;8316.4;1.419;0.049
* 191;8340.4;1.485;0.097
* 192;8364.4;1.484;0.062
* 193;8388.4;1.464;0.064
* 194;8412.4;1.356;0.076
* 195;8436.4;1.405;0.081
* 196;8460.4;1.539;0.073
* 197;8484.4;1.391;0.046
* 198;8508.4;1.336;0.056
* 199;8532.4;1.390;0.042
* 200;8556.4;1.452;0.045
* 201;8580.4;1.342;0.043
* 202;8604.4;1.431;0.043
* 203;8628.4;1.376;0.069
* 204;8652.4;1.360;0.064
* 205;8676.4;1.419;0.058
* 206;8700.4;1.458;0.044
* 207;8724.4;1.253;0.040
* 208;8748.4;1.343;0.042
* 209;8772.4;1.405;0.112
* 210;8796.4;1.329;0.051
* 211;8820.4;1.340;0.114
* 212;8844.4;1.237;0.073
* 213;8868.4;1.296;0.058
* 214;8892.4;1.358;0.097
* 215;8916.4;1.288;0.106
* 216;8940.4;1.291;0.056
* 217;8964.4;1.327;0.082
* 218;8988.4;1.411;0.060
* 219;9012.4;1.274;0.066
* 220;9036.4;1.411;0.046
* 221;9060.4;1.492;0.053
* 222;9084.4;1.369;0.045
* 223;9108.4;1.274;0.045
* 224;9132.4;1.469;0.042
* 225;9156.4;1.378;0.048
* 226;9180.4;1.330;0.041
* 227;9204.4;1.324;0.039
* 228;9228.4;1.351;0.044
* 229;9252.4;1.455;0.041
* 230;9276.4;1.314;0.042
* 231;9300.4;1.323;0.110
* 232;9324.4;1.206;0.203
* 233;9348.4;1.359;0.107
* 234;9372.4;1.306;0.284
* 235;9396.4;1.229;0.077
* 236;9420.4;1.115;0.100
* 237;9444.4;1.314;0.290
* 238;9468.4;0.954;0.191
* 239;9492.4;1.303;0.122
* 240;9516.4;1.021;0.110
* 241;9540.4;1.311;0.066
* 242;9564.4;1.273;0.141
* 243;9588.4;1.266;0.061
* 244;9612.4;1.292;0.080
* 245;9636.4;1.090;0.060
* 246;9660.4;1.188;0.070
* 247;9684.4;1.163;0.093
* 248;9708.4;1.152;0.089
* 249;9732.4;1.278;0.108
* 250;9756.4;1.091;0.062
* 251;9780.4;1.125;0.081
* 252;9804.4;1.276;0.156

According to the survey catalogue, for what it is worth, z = 0.021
